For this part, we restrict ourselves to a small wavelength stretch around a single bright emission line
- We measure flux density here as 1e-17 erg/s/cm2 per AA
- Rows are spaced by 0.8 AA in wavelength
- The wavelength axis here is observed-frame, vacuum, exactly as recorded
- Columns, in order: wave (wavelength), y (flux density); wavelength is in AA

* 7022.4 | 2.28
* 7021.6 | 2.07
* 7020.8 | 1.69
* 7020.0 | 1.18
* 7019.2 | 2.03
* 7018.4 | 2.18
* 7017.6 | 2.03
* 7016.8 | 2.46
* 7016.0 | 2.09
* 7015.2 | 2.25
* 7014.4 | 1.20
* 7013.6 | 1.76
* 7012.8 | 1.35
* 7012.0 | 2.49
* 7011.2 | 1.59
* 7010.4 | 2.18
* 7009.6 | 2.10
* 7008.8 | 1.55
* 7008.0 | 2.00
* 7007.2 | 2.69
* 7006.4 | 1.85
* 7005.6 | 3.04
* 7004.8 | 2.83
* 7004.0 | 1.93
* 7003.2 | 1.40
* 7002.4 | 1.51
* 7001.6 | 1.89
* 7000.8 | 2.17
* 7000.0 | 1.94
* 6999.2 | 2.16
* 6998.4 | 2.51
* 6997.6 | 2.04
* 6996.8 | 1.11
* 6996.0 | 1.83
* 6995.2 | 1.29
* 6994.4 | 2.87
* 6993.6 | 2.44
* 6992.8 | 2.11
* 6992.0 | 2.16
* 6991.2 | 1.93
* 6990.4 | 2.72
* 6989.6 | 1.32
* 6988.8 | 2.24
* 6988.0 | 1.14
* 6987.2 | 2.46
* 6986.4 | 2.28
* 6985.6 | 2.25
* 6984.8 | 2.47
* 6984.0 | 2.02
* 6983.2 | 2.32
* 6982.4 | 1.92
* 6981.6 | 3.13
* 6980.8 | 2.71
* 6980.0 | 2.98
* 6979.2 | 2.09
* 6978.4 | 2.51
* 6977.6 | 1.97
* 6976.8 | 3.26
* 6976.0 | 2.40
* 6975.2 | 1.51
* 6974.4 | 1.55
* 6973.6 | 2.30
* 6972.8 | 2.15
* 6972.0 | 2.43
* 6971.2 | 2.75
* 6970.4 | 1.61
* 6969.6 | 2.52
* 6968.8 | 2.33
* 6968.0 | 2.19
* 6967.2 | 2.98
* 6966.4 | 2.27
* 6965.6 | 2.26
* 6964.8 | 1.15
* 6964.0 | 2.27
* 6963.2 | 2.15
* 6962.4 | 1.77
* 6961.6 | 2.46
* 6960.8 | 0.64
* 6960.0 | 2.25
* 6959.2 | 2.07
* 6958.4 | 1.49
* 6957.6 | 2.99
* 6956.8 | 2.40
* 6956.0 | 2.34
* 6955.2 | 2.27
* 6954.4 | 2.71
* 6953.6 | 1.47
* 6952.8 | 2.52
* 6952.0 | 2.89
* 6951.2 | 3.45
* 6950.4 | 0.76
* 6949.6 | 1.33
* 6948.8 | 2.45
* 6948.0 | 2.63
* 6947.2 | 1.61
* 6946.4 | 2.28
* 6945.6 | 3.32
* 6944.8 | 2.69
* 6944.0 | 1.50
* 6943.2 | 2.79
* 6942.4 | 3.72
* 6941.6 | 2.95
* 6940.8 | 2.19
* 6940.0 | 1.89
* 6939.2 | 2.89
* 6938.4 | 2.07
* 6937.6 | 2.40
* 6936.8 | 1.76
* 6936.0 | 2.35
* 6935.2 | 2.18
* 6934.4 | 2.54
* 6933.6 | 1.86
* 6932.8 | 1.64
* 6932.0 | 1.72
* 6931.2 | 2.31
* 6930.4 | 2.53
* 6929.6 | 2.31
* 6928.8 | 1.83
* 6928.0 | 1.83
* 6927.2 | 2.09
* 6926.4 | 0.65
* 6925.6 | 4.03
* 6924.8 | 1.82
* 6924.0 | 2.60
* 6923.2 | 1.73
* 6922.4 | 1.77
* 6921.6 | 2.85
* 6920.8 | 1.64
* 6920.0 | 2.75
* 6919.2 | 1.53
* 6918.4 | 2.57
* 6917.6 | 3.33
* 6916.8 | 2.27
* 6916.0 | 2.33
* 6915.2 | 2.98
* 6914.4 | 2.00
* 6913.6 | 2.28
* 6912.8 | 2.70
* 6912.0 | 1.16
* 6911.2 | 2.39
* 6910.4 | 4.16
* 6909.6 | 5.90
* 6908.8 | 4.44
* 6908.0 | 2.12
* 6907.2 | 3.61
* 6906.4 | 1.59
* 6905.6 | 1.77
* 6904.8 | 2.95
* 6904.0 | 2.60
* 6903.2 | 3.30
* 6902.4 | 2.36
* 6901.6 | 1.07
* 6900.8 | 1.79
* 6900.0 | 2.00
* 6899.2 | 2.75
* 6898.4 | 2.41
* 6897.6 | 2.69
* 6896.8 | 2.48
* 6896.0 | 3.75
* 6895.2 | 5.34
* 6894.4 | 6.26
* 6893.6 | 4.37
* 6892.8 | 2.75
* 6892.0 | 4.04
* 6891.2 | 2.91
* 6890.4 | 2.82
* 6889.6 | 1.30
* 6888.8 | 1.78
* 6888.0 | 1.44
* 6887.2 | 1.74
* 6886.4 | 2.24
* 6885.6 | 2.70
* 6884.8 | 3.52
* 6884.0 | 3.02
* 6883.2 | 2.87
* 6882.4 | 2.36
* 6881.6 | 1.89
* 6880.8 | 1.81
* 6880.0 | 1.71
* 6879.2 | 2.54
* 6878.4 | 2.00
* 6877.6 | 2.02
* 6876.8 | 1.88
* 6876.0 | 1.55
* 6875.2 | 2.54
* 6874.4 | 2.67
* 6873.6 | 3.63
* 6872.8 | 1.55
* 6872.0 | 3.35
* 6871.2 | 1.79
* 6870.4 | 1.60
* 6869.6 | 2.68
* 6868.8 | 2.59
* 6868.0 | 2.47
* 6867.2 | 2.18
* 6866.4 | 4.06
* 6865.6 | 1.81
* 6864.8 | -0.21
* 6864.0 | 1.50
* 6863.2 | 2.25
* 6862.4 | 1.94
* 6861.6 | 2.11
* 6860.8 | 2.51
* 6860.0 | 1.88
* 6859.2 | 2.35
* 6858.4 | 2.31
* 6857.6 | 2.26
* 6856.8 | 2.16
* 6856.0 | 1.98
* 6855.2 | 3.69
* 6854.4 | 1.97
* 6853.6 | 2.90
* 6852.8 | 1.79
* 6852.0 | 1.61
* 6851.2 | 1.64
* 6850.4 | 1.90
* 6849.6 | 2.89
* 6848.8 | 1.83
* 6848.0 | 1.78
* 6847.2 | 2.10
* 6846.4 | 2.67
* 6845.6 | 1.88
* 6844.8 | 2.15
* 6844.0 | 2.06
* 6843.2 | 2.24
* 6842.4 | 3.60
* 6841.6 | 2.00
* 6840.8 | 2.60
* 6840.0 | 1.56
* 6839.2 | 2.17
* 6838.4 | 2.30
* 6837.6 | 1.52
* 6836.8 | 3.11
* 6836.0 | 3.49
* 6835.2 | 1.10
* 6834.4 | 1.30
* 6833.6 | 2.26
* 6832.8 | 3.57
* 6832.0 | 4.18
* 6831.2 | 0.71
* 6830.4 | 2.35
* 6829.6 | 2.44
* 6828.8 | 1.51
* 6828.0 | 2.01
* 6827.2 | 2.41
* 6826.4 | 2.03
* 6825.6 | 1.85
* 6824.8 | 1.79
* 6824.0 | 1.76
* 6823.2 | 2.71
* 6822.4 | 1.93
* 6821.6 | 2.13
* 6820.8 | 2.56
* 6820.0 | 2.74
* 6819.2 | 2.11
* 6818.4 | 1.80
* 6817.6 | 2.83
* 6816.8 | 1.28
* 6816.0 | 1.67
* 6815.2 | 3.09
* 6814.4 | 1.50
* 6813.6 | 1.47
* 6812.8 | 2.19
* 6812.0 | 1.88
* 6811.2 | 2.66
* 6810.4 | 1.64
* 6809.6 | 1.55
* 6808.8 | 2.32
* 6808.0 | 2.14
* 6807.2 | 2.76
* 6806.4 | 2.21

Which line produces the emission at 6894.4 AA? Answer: [S II]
